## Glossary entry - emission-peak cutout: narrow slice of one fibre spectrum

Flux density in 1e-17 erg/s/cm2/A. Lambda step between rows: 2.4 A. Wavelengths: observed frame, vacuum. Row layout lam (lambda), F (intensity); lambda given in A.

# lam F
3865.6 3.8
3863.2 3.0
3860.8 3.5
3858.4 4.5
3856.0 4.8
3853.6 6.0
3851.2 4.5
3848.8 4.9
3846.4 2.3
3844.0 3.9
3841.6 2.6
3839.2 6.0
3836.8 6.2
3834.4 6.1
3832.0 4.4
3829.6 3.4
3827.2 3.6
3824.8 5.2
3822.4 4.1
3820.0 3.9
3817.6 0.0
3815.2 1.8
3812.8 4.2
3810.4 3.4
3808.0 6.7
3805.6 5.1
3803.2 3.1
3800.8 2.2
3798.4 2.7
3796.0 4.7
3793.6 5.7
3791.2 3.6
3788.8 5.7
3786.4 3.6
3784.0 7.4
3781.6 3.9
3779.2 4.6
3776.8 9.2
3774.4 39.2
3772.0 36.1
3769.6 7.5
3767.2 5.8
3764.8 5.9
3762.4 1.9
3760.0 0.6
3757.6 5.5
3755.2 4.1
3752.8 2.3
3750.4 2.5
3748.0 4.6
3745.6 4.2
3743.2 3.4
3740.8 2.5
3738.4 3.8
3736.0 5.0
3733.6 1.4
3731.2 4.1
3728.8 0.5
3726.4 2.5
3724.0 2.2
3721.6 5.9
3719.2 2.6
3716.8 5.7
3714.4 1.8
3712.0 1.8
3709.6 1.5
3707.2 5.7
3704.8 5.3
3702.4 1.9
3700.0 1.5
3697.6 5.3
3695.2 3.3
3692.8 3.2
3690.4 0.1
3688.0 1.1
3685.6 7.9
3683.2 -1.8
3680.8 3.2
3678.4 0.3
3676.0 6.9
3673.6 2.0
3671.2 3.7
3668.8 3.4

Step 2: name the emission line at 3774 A [O II]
